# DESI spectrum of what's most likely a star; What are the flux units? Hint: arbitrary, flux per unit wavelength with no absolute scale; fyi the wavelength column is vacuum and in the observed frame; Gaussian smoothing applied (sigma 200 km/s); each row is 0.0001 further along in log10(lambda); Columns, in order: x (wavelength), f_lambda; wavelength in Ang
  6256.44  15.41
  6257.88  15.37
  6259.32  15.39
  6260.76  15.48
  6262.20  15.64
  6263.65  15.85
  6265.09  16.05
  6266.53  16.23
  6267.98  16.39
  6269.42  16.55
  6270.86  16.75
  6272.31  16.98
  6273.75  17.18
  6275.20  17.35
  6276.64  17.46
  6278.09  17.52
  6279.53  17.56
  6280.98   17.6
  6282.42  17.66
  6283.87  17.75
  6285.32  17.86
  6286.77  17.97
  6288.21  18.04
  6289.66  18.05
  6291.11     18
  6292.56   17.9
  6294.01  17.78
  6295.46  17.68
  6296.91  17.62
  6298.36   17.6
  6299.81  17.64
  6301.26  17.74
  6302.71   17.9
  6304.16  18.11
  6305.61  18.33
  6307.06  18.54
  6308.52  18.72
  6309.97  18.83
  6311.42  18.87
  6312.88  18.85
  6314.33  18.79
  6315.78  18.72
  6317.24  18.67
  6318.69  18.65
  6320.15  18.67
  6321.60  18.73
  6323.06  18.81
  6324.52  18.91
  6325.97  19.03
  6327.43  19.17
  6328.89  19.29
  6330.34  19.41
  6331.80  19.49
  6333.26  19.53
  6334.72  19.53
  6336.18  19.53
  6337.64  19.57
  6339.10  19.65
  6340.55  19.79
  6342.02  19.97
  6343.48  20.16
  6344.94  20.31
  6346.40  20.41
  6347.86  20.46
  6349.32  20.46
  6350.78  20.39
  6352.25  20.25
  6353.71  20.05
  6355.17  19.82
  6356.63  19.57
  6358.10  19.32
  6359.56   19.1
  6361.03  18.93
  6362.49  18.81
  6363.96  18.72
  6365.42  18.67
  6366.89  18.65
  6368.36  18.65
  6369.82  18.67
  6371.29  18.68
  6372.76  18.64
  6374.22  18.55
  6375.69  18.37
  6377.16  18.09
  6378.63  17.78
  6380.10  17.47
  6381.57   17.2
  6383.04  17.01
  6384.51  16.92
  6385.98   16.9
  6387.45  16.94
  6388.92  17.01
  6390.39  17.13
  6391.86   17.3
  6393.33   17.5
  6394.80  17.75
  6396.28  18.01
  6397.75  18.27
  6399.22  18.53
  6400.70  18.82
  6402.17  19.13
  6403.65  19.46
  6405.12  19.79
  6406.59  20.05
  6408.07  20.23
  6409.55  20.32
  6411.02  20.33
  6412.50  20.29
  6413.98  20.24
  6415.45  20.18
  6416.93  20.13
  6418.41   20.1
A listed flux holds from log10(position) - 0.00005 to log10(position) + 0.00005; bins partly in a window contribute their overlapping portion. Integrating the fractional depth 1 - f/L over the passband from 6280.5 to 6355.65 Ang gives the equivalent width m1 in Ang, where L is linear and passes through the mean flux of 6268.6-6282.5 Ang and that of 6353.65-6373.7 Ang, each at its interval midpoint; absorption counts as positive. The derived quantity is -3.2 Ang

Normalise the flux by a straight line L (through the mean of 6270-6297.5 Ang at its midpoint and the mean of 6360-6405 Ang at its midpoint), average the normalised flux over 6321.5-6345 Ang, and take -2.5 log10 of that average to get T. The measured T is -0.09 mag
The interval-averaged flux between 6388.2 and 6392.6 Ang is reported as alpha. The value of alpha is 17.2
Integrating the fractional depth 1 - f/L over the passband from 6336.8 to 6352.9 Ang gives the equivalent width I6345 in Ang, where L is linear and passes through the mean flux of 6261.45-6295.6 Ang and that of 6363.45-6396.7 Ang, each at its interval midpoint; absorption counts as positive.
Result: -2.3 Ang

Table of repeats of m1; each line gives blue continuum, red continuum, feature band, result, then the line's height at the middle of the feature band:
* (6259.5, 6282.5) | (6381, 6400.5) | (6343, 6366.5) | -3.35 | 17.2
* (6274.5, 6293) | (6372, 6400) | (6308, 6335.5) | -1.98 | 17.7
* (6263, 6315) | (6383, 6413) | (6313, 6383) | -3.95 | 18.1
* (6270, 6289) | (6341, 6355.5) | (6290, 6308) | 0.36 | 18.3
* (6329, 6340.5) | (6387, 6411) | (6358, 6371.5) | 0.21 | 19.1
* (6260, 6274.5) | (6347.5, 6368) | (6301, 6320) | -0.77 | 17.8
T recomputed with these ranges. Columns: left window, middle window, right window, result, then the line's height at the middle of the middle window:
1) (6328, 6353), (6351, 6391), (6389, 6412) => 0.05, 19.3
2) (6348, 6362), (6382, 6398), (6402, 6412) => 0.15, 19.9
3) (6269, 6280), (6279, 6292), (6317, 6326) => -0.02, 17.6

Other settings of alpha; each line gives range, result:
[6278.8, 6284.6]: 17.6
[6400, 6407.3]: 19.5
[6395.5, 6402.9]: 18.5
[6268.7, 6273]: 16.8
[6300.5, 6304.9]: 17.9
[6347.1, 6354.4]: 20.3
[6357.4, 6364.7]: 19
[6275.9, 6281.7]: 17.6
